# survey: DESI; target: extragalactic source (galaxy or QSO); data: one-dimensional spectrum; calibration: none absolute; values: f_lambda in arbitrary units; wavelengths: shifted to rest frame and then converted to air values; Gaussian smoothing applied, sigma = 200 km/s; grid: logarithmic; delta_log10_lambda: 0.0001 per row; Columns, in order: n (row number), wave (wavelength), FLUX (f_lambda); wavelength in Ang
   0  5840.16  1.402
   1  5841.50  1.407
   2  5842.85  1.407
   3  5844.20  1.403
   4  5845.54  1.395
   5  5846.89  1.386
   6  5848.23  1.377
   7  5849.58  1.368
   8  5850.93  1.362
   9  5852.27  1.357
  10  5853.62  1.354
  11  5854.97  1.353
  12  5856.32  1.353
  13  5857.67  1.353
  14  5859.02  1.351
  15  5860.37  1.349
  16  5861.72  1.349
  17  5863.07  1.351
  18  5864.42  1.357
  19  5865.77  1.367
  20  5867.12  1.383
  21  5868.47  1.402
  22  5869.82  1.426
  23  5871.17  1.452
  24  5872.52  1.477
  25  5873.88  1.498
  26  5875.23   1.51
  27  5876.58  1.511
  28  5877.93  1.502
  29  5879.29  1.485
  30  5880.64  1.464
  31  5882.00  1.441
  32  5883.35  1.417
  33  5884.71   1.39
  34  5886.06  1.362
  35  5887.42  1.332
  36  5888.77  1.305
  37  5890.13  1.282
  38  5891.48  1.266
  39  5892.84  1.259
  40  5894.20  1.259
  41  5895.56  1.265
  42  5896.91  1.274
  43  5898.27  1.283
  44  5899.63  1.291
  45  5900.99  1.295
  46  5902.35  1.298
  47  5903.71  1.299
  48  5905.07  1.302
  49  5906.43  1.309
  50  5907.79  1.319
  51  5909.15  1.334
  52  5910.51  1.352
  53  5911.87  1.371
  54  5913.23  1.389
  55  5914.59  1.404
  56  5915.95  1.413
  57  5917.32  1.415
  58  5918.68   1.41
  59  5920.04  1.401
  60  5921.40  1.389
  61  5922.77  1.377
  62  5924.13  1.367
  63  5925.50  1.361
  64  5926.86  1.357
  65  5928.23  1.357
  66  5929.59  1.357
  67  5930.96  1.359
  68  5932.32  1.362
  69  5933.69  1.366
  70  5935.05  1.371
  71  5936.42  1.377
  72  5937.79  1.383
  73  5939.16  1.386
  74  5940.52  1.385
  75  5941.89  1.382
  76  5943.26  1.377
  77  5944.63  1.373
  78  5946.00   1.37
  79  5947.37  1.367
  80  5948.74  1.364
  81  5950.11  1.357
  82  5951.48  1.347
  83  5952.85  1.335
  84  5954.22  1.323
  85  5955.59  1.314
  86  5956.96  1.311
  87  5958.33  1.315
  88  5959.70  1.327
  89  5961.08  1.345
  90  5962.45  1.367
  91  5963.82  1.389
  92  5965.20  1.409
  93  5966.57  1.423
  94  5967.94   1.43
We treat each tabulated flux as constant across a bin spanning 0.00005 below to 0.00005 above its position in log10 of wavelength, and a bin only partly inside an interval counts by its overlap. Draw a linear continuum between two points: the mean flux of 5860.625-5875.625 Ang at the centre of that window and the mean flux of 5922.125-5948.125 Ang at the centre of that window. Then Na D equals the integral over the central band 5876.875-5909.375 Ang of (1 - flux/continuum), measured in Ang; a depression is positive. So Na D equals 1.4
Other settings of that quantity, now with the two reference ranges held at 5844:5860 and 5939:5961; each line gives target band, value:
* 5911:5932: -0.4 Ang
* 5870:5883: -1.1 Ang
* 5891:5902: 0.7 Ang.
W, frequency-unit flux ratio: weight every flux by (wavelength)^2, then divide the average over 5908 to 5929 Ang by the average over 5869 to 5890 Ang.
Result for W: 1.0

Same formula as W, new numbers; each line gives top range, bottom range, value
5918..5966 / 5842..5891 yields 1.00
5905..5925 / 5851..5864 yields 1.03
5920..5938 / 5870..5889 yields 0.97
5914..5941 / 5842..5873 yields 1.02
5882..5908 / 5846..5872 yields 0.97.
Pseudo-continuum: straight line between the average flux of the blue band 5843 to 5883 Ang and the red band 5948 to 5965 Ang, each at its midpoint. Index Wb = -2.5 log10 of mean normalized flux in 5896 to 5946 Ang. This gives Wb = 0.01 mag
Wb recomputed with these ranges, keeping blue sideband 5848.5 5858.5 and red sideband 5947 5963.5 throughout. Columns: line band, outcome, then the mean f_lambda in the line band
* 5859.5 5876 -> -0.04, 1.41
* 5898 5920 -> 0.00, 1.35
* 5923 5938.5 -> -0.02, 1.37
